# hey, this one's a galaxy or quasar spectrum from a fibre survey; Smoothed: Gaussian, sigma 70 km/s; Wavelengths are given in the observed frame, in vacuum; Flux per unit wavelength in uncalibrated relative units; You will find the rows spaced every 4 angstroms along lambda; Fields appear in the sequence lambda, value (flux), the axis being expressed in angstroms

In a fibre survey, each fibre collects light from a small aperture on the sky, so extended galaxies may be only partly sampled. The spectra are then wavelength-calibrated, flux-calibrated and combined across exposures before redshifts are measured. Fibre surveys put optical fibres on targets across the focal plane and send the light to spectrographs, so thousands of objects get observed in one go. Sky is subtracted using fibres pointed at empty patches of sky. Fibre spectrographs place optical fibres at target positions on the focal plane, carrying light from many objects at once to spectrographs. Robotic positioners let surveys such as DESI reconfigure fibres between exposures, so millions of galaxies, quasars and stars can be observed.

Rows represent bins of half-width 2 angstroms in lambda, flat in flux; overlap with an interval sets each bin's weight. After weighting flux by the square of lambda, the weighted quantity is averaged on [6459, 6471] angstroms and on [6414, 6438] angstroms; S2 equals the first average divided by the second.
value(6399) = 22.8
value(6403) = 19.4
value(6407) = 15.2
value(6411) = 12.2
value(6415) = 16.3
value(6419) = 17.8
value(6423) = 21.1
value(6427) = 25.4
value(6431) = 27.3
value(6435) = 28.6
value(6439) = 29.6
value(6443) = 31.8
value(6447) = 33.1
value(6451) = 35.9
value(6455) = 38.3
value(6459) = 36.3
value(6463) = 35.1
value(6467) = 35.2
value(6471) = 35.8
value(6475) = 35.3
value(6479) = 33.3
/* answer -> 1.54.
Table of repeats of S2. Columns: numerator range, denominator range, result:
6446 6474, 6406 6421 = 2.36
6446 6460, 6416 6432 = 1.64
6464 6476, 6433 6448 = 1.17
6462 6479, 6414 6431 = 1.68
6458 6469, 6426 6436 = 1.32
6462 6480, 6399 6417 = 2.16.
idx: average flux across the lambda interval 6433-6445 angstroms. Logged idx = 30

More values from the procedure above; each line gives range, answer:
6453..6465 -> 36.6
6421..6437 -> 25.6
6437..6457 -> 33.7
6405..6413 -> 13.7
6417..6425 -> 19.5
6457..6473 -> 35.6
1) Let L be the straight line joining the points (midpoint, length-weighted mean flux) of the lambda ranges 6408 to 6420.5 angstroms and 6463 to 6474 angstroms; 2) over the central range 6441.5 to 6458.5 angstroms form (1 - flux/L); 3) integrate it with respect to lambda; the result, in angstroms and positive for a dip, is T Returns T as -3.8 angstroms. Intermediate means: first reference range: 15.3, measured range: 35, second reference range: 35.4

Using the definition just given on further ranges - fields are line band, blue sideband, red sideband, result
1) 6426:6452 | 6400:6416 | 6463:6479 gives -4.77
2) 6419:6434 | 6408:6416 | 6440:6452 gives -1.15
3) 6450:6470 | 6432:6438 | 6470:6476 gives -1.85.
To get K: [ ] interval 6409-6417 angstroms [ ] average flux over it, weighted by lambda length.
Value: 14.2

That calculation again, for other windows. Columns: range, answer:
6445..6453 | 34.5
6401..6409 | 17.3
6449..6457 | 37.1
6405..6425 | 16.5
